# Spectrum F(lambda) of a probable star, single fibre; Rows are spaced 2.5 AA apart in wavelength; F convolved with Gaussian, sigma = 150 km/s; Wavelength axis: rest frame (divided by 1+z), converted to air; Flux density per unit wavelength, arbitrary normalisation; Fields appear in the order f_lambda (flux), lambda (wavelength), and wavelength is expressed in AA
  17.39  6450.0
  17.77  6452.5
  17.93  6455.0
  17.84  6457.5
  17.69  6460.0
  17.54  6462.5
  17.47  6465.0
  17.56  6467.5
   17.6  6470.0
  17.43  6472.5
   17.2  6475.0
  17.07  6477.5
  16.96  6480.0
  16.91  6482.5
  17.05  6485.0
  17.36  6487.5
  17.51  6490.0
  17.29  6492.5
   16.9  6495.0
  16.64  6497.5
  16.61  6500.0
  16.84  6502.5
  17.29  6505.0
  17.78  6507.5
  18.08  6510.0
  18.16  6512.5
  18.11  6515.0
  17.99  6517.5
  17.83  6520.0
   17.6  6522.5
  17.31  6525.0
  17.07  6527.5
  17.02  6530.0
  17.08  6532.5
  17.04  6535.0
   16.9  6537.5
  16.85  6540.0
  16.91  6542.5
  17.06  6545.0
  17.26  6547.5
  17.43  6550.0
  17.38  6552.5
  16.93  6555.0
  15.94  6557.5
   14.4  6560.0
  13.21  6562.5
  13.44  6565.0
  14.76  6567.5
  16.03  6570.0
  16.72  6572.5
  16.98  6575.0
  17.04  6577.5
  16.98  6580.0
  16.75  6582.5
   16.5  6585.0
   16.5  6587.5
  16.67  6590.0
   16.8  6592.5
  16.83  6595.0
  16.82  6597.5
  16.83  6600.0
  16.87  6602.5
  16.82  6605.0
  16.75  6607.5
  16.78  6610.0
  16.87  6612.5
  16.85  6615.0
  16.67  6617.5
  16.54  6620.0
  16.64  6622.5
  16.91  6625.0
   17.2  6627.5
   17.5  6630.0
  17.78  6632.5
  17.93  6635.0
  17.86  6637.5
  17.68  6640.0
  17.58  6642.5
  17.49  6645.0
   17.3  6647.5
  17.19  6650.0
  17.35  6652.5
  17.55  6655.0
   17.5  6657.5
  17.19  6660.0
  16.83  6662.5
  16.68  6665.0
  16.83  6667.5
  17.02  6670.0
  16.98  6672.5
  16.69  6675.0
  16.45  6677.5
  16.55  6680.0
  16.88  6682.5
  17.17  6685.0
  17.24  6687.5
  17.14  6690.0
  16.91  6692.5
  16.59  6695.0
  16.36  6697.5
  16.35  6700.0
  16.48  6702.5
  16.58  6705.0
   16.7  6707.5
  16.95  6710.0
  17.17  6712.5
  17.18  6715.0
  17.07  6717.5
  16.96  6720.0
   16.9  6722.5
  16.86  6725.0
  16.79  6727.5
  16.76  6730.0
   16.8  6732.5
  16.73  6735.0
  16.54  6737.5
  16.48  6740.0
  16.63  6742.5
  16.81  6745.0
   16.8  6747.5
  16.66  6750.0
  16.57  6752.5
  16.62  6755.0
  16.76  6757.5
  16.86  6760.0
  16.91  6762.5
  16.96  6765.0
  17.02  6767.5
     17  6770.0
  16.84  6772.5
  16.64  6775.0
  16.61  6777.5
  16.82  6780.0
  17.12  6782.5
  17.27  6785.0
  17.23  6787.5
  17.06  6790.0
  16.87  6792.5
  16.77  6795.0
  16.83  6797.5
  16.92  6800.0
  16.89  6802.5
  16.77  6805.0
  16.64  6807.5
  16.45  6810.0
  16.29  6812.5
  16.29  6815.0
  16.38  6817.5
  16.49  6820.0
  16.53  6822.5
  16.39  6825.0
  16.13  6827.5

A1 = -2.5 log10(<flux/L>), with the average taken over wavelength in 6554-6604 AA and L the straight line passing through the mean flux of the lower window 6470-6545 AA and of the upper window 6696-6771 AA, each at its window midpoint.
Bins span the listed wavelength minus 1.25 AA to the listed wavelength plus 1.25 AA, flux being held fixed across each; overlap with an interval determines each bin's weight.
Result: 0.06 mag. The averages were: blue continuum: 17.3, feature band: 16.1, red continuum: 16.8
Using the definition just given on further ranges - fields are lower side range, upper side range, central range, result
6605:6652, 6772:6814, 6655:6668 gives 0.003 mag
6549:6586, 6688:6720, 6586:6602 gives -0.038 mag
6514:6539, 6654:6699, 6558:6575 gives 0.154 mag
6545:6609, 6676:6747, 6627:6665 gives -0.055 mag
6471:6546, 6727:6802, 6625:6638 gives -0.033 mag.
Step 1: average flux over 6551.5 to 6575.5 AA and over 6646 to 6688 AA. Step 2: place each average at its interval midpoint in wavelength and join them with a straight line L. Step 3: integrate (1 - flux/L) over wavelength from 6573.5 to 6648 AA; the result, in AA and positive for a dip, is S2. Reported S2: -3.8 AA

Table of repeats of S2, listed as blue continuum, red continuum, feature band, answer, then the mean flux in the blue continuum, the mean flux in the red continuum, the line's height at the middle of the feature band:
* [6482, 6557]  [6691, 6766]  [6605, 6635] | 0.1 AA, 17.3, 16.8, 17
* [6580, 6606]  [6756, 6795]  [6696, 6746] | 0.4 AA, 16.7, 16.9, 16.9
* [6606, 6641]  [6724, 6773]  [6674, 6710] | 0.4 AA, 17.1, 16.8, 16.9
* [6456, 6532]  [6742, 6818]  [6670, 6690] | 0.1 AA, 17.4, 16.8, 17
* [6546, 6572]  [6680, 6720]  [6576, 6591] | -0.8 AA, 15.7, 16.8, 15.9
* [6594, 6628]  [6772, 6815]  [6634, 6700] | -1.1 AA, 16.8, 16.8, 16.8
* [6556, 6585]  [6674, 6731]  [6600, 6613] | -0.7 AA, 15.7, 16.8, 16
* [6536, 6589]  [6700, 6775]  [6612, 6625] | -0.2 AA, 16.3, 16.8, 16.5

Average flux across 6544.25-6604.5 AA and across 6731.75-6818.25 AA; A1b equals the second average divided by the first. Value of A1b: 1.0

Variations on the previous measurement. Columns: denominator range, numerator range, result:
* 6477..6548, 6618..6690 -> 0.99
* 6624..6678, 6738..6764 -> 0.97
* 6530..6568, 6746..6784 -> 1.04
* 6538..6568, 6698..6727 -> 1.05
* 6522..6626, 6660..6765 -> 1.01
